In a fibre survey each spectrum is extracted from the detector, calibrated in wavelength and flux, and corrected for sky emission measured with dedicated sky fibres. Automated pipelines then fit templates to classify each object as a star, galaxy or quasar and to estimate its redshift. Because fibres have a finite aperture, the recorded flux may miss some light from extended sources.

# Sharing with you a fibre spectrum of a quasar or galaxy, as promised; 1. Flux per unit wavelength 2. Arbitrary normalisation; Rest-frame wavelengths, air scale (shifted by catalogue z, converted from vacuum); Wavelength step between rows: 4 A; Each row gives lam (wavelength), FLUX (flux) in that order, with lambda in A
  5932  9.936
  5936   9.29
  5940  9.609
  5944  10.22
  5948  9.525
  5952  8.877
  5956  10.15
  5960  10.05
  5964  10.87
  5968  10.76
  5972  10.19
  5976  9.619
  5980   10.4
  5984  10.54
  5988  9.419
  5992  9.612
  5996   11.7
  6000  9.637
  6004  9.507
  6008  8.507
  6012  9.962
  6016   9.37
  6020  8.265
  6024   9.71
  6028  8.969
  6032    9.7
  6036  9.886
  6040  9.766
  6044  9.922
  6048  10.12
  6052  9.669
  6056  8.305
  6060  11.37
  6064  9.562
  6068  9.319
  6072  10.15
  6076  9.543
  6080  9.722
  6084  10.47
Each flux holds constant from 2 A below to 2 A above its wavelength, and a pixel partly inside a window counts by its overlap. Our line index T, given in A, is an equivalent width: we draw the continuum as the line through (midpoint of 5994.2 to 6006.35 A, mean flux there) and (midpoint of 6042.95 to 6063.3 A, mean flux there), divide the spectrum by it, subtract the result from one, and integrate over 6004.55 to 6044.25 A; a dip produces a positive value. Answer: 2.6 A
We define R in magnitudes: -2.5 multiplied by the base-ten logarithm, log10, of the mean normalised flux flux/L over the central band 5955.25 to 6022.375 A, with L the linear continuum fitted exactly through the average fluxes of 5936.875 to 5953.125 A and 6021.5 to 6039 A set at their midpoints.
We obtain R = -0.039 mag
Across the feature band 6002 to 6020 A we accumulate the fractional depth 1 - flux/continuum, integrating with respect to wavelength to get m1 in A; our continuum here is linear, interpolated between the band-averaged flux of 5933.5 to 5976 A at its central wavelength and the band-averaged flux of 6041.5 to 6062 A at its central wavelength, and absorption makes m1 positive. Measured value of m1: 1.2 A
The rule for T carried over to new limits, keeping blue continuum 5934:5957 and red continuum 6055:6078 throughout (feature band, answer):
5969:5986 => -1.03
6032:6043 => -0.10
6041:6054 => -0.20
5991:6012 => -0.32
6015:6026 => 0.69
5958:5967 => -0.82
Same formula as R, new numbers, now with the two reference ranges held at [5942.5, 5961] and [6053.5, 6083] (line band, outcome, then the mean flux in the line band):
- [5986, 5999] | -0.050 mag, 10.2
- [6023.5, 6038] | 0.021 mag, 9.55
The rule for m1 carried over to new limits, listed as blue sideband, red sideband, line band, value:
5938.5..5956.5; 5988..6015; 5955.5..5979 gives -1.5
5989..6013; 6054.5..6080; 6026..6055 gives 0.3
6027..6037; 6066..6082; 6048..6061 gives -0.1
